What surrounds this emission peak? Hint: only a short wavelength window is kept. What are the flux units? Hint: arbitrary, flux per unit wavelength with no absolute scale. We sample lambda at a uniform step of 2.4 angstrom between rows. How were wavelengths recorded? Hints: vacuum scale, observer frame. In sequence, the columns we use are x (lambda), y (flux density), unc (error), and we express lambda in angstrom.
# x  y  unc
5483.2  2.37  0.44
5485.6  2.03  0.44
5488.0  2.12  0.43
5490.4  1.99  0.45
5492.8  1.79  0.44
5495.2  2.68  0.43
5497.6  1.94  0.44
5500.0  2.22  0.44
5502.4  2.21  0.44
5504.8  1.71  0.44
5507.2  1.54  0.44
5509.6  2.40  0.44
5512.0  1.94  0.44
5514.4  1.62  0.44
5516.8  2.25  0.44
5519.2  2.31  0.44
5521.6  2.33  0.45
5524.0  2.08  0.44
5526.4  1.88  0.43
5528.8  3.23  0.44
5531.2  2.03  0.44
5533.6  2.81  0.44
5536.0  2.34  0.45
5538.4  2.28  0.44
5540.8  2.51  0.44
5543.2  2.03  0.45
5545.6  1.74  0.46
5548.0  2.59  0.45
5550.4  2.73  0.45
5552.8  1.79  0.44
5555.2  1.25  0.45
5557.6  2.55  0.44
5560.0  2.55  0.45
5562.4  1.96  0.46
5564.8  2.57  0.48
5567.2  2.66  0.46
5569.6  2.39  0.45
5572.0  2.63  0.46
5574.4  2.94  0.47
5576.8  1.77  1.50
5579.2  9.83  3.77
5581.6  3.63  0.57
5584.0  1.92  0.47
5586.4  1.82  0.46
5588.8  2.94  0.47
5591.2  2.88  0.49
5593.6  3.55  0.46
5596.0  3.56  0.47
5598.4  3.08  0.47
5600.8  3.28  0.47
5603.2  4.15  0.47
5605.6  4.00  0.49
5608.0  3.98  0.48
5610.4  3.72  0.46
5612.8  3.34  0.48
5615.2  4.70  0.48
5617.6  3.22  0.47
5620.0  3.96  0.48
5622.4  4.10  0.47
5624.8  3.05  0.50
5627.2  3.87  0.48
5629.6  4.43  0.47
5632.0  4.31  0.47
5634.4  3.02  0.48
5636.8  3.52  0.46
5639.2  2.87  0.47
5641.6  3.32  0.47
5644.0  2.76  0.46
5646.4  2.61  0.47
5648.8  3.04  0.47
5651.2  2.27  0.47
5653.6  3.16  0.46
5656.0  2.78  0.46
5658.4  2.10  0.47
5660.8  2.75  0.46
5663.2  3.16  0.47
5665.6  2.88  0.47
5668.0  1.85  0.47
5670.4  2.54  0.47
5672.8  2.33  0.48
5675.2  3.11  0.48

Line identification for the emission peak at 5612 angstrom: Mg II 2798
